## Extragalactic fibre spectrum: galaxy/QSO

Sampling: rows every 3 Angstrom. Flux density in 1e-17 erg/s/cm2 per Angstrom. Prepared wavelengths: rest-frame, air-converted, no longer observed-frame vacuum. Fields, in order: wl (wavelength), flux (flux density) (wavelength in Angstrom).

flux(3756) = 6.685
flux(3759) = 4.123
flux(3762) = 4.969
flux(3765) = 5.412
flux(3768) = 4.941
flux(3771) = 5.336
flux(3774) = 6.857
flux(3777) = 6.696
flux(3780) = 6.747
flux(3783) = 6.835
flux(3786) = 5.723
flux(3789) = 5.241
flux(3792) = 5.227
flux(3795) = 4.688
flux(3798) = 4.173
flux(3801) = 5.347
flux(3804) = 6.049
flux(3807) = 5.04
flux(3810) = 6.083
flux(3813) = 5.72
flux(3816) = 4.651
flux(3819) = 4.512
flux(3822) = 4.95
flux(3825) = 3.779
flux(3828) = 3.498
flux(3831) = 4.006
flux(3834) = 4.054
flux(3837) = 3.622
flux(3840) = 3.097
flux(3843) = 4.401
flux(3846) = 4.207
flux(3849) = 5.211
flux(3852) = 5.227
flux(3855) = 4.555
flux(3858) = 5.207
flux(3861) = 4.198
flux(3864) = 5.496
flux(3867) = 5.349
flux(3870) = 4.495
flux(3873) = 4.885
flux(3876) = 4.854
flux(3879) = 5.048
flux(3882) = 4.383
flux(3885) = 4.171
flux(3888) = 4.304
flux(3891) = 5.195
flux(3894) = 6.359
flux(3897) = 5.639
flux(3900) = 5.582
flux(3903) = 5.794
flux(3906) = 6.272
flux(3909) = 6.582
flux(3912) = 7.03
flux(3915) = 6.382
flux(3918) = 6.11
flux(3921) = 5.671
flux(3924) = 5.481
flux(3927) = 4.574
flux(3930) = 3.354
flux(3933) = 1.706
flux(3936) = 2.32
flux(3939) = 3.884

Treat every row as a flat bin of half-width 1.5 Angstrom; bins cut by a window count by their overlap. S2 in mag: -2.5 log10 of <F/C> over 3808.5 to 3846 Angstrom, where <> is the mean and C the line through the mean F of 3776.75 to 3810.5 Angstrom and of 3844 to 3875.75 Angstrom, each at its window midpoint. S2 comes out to 0.20 mag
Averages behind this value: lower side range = 5.6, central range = 4.36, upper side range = 4.87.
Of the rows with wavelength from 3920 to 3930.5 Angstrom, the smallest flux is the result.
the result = 3.354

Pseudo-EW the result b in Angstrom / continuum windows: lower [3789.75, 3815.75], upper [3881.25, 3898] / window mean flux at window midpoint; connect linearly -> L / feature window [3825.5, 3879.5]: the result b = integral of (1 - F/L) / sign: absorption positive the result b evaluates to 6.5 Angstrom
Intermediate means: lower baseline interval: 5.26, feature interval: 4.5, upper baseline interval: 5.02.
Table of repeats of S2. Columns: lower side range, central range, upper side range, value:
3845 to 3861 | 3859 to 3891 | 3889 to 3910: 0.121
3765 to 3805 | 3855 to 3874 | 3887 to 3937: 0.103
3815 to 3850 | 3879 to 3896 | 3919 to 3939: -0.222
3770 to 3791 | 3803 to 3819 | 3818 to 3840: -0.125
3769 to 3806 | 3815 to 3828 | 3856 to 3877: 0.230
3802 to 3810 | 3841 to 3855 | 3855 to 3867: 0.097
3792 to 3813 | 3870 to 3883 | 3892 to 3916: 0.236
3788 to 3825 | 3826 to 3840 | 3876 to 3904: 0.343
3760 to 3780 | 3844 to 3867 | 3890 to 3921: 0.214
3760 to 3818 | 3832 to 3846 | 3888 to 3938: 0.370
